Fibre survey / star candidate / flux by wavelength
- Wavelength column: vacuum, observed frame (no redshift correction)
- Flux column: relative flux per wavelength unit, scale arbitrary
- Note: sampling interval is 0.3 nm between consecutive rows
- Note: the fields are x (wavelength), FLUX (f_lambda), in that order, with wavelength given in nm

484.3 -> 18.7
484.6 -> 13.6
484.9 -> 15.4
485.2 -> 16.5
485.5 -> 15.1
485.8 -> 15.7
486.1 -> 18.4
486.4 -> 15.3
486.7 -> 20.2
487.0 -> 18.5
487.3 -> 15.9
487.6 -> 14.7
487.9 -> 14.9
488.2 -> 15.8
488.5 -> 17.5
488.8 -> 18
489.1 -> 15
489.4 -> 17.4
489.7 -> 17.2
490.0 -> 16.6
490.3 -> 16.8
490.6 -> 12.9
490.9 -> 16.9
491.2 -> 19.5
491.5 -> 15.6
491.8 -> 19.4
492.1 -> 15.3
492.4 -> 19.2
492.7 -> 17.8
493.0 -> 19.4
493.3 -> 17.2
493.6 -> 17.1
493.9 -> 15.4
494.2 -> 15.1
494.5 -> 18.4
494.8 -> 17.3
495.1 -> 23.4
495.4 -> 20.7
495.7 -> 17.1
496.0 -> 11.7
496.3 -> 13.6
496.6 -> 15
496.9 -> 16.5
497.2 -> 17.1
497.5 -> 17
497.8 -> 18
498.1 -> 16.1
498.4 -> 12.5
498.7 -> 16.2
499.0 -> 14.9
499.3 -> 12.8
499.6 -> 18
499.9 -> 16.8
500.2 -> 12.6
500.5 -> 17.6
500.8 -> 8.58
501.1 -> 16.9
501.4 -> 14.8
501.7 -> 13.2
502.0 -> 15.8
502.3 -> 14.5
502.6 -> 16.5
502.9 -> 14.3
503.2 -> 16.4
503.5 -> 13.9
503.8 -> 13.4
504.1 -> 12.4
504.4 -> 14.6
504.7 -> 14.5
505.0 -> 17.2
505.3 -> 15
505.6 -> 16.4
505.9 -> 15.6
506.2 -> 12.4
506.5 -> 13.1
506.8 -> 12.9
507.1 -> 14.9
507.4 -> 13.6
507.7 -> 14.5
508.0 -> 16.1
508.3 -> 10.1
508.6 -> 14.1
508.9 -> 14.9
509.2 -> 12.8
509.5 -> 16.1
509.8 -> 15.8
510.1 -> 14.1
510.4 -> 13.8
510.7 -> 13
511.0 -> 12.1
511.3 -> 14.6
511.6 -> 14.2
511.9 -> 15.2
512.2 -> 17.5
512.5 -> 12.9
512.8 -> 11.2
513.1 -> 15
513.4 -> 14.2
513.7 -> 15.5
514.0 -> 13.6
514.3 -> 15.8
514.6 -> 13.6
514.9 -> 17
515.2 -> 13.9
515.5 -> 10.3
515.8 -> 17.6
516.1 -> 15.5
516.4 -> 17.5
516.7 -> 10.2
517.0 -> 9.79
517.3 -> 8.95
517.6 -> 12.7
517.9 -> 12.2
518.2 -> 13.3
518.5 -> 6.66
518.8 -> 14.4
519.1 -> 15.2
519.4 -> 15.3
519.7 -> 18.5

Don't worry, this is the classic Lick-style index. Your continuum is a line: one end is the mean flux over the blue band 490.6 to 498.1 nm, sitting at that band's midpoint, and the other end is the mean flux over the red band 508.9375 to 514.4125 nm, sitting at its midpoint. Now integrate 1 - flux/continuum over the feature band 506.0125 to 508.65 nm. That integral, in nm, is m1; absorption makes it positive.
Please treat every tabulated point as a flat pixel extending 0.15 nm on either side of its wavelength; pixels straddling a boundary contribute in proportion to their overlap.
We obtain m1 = 0.260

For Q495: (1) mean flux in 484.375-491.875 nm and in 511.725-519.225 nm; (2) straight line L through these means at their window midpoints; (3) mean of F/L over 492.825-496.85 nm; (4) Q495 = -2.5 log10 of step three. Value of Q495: -0.081 mag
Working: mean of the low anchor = 16.5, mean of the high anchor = 13.6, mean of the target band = 17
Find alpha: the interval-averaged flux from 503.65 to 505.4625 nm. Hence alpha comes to 14.5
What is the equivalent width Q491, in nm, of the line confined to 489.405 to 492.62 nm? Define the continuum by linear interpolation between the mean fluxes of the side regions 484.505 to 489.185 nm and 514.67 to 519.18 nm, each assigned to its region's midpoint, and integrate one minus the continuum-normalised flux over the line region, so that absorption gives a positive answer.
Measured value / -0.23 nm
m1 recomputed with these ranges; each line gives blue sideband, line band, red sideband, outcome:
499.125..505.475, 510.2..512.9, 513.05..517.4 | 0.05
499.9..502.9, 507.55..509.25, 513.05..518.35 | 0.04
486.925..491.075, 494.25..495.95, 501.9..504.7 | -0.34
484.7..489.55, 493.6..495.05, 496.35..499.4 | -0.11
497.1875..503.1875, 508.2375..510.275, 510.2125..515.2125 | 0.06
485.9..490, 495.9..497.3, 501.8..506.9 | 0.08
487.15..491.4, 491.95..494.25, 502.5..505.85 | -0.17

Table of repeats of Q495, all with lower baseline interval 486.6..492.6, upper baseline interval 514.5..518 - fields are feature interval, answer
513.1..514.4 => -0.09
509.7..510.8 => -0.01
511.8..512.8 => -0.06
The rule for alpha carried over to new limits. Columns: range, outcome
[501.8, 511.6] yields 14.3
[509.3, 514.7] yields 14.3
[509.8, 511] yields 13.7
